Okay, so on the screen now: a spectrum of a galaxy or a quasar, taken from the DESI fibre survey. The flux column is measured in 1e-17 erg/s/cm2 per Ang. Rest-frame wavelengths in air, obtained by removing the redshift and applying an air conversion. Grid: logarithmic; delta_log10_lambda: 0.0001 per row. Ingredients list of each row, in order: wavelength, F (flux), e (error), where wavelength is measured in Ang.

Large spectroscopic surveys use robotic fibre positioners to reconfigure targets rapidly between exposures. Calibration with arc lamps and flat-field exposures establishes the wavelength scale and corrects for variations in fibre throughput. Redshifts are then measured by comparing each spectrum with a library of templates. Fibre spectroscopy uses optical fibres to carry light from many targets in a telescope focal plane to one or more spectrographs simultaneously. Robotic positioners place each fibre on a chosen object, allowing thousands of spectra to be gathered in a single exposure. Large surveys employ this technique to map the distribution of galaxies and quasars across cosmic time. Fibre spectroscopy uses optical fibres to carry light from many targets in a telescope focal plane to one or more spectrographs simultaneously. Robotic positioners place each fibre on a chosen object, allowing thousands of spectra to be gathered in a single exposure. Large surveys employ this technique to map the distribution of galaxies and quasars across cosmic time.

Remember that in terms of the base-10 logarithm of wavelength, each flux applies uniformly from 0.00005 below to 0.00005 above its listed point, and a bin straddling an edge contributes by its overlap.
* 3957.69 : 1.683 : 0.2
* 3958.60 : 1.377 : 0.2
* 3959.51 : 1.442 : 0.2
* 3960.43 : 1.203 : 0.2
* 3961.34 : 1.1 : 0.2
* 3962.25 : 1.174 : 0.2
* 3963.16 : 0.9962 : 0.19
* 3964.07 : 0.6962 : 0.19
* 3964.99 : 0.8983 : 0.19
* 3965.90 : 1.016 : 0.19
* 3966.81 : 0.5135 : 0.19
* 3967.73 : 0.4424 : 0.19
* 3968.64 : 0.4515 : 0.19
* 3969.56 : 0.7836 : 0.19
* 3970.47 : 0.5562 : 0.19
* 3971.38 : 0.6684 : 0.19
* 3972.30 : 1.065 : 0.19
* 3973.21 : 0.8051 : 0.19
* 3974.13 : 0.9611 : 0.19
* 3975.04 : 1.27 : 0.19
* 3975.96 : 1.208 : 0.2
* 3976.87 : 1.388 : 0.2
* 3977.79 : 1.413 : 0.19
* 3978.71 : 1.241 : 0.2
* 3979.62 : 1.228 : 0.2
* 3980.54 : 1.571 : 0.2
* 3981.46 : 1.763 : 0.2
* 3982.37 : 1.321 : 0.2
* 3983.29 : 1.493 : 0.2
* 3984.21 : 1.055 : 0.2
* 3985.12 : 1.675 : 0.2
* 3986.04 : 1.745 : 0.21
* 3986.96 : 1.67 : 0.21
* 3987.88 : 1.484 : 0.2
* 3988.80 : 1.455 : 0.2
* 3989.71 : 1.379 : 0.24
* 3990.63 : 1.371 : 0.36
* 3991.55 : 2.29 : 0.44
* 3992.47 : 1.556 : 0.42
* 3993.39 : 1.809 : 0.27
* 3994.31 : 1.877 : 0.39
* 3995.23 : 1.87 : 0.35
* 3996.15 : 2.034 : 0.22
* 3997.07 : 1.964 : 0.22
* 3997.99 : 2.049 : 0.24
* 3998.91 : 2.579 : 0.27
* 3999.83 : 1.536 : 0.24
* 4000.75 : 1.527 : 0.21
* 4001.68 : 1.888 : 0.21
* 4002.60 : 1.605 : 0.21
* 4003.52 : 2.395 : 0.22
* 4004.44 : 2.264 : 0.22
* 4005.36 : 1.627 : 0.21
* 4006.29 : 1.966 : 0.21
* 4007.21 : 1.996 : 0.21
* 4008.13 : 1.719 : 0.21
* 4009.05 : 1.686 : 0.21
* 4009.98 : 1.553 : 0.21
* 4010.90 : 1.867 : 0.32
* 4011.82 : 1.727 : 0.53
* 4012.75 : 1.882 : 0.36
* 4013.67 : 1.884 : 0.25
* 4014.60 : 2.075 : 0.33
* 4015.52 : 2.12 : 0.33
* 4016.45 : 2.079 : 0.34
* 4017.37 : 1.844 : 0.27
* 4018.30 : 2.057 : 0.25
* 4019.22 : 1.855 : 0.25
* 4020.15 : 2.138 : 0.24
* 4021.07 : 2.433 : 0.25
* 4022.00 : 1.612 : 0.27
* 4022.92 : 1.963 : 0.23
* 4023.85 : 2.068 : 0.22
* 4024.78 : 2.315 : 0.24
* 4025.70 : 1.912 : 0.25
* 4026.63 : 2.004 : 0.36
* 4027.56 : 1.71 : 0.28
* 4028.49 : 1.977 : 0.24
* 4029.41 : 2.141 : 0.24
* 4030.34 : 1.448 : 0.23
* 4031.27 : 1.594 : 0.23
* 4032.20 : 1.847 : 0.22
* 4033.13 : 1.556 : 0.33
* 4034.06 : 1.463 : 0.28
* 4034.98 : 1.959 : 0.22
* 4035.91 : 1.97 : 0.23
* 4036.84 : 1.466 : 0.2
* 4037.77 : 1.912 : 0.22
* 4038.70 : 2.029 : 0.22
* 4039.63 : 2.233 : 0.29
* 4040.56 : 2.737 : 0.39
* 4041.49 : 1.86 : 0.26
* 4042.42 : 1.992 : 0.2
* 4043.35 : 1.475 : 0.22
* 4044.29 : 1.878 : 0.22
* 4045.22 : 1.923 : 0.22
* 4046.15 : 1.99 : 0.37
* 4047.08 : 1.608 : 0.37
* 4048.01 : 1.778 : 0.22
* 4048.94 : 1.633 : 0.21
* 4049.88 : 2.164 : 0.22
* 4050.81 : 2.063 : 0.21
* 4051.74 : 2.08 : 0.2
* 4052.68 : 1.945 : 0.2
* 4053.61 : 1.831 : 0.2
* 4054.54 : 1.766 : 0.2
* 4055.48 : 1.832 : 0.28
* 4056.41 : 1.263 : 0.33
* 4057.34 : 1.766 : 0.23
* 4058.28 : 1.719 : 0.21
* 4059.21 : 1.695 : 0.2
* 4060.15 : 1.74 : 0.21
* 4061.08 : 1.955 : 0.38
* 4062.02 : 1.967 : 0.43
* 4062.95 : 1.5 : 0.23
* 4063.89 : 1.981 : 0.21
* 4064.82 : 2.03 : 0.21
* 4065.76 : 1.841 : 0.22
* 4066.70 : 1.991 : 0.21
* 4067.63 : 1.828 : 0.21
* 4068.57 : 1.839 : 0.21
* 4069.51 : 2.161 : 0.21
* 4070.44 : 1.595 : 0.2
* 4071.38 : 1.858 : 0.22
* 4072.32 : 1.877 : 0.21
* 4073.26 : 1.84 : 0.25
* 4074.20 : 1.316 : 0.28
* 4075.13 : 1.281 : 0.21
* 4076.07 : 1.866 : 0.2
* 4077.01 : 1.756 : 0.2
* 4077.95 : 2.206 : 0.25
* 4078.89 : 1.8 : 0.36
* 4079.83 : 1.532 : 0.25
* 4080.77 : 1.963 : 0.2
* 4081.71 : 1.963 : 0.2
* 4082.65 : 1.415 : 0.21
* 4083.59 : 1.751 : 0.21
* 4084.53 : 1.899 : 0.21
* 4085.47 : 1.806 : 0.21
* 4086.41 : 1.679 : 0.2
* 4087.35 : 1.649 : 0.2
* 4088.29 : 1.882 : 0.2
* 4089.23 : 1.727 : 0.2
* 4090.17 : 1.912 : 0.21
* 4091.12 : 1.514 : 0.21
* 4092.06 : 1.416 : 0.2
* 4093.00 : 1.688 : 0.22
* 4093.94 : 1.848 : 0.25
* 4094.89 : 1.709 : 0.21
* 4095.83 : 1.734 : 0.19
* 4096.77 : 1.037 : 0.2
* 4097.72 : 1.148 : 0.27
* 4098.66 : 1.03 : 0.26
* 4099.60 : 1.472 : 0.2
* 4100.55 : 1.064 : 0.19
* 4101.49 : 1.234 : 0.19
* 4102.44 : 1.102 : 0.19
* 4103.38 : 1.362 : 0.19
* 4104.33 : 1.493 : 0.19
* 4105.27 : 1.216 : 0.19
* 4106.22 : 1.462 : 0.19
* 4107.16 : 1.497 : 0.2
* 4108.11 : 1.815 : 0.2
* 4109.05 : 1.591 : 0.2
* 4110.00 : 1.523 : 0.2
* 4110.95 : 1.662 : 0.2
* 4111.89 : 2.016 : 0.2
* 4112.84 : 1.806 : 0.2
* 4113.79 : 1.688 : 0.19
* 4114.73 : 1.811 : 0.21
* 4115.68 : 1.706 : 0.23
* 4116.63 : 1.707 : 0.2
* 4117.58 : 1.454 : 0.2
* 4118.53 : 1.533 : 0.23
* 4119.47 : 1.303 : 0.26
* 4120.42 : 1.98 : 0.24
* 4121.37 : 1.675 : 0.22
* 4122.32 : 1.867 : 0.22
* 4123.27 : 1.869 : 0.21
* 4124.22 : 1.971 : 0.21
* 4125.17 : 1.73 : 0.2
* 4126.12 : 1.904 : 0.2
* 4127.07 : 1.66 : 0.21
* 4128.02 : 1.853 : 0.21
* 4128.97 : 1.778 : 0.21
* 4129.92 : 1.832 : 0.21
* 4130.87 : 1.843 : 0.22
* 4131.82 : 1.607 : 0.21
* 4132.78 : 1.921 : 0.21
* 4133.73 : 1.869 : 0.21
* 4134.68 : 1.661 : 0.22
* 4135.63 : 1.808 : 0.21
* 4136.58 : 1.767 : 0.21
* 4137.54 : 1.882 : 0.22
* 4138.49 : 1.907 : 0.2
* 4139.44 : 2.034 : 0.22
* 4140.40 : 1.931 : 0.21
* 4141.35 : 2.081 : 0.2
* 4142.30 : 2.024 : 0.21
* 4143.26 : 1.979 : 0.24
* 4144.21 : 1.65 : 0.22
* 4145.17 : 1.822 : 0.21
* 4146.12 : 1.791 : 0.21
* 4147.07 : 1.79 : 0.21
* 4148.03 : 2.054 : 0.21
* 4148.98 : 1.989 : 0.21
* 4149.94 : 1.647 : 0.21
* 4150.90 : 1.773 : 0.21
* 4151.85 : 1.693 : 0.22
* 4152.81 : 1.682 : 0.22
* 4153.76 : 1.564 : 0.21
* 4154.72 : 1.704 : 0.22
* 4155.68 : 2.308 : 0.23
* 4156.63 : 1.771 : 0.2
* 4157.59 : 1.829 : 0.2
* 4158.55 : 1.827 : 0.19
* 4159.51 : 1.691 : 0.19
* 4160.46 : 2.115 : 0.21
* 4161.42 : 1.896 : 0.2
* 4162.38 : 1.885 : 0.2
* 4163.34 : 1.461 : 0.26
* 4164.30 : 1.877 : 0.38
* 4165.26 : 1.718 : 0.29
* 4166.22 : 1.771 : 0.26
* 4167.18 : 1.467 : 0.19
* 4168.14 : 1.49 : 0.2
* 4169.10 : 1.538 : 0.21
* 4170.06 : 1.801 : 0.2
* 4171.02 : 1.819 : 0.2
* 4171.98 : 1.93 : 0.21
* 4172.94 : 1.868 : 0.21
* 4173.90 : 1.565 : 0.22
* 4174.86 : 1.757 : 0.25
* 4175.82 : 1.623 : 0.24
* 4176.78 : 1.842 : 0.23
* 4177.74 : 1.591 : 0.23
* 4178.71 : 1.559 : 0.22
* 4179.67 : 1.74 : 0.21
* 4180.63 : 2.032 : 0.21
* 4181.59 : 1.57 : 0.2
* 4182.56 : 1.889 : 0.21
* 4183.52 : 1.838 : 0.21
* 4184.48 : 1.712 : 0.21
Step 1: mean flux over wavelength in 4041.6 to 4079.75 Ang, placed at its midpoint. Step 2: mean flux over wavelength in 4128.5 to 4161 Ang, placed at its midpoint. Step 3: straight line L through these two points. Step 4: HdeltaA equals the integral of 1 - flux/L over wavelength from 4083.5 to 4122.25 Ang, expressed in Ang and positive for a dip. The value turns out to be 5.3 Ang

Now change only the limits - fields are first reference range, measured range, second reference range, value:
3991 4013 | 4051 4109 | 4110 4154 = 4.9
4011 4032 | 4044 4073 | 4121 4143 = 1.1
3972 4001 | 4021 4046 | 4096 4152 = -4.7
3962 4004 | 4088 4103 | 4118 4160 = 2.0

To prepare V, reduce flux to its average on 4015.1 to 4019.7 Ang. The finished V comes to 1.99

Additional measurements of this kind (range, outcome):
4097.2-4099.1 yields 1.09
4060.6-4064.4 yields 1.86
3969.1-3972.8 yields 0.77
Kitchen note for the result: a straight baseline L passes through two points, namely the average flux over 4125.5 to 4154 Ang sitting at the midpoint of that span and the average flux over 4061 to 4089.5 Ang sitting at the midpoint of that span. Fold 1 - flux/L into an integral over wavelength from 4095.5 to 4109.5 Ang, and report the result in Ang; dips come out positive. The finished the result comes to 3.6 Ang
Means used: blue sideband 1.8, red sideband 1.83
